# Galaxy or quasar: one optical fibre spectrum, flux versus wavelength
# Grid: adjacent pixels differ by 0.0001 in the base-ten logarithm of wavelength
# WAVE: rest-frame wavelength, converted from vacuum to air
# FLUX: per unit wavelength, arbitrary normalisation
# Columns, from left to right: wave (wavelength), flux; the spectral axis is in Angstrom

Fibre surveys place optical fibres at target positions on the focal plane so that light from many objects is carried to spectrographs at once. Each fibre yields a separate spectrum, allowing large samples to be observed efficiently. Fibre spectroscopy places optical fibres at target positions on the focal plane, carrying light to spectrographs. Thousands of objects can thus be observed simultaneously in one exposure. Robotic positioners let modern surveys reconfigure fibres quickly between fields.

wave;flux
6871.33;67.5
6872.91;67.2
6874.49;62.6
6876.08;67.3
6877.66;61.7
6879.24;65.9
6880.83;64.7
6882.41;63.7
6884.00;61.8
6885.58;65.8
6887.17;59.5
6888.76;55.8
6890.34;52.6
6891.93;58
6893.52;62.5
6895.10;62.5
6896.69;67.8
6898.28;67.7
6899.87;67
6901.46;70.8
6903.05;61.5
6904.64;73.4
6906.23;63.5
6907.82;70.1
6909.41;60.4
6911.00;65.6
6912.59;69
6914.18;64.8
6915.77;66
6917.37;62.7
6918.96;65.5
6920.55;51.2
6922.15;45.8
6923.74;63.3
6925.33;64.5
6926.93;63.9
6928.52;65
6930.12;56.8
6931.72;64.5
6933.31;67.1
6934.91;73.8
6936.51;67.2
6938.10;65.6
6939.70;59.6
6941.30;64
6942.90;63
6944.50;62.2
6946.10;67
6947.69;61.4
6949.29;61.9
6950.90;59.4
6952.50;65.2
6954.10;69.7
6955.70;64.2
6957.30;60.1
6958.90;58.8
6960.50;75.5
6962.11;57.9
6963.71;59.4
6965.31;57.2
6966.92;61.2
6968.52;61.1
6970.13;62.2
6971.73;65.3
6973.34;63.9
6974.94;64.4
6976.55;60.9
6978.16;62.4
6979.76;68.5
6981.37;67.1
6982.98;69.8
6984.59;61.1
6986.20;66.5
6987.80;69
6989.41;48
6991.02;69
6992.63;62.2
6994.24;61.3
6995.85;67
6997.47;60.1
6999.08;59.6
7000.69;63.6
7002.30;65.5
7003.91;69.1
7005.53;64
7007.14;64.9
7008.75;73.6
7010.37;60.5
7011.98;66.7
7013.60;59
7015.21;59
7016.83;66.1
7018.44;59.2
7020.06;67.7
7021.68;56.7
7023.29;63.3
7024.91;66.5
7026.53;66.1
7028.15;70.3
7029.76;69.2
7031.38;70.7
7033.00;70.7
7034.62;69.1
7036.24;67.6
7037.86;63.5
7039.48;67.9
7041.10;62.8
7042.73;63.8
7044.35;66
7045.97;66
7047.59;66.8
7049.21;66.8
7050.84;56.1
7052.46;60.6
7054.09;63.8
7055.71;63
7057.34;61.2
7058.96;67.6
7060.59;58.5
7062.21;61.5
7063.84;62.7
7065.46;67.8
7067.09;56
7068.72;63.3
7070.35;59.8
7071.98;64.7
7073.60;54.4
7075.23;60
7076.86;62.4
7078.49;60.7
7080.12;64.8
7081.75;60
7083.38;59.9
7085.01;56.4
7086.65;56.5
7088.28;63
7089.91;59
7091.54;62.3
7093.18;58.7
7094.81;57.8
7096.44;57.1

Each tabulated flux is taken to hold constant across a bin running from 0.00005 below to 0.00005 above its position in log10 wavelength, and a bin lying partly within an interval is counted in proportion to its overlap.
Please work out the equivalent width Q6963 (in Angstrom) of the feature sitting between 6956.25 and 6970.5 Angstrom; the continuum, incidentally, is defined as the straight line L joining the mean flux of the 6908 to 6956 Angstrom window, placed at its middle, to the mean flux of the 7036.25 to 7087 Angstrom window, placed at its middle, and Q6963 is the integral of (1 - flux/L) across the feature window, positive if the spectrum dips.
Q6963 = 0.4 Angstrom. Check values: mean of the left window 63.4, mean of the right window 62.2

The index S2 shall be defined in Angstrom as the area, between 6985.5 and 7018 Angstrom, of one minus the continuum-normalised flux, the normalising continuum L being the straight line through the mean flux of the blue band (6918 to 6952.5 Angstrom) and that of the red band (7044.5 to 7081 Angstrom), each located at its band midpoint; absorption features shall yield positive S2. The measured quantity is -0.7 Angstrom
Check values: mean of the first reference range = 62.6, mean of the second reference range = 62.3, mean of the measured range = 63.7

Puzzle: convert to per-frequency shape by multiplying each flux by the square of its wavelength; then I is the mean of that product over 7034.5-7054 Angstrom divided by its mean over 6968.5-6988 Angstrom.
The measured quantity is 1.0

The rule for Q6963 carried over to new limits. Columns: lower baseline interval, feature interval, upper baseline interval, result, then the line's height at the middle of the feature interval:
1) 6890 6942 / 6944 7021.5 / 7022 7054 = 1.7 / 64.9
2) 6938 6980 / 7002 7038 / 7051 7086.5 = -2.1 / 62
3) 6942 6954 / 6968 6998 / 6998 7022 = -0.1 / 63.6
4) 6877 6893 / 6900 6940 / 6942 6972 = -1.5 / 61.8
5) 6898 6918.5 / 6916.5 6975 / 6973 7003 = 2.1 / 65.1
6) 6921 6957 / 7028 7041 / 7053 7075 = -1.3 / 62.1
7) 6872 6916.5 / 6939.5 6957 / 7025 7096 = 0.1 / 63.9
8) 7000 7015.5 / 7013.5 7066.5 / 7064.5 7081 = -1.2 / 63.1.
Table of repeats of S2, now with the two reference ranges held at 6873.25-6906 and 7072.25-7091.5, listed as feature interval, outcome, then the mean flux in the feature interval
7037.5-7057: -1.0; 63.8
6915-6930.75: 0.6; 60.5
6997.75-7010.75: -0.8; 65.1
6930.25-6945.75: -0.5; 64.9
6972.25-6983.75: -0.6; 65.3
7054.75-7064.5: -0.3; 62.4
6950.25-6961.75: -0.4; 64.5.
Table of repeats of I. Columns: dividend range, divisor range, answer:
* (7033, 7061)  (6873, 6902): 1.07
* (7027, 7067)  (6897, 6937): 1.05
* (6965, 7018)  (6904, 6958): 1.02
